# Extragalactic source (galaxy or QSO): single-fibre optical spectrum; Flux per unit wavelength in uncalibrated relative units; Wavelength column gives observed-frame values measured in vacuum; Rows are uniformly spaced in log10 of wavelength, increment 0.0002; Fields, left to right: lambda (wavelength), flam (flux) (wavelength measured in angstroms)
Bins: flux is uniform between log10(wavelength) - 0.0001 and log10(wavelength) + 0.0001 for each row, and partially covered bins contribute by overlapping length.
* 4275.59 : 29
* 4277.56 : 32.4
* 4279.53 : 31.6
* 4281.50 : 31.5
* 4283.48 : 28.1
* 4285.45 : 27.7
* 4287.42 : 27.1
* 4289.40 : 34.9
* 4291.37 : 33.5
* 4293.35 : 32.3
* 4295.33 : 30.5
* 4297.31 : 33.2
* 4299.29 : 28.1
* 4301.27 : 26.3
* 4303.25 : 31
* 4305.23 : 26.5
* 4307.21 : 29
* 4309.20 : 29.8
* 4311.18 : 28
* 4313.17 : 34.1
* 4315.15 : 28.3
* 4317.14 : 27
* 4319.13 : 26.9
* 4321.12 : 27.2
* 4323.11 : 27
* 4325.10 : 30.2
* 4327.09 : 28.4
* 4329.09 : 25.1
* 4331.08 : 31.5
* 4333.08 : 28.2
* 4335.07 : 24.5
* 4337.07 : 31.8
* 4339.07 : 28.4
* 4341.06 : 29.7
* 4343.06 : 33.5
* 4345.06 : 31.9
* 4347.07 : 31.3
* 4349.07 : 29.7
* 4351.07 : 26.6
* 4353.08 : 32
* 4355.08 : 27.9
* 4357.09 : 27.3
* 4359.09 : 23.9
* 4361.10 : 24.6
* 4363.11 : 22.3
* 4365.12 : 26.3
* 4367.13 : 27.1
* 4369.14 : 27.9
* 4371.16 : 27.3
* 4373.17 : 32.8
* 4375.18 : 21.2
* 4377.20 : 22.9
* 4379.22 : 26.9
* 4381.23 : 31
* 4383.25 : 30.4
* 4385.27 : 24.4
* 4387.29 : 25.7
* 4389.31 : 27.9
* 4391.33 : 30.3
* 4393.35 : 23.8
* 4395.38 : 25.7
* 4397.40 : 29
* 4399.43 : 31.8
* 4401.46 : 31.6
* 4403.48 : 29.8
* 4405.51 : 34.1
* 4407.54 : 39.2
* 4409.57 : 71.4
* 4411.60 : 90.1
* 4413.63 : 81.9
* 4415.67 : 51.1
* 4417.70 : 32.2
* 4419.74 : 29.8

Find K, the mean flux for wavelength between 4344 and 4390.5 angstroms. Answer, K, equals 27.4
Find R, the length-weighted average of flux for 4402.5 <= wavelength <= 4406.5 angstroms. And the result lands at 31.9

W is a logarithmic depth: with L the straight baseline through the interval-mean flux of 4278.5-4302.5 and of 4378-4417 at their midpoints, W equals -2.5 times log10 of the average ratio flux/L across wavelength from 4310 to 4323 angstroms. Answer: 0.139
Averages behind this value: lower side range 30.4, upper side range 38.6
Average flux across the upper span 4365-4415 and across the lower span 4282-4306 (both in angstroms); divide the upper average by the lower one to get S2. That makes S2 1.2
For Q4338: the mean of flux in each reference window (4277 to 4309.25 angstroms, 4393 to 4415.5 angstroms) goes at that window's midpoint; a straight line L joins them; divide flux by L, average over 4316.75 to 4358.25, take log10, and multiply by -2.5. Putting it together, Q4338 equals 0.24 mag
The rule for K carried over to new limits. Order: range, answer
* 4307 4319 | 29.2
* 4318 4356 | 29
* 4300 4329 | 28.4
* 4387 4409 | 30.9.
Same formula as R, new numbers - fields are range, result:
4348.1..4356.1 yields 29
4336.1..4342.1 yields 30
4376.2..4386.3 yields 27.1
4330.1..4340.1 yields 28.9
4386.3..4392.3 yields 28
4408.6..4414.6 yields 81.2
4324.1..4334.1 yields 28.7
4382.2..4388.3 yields 26.8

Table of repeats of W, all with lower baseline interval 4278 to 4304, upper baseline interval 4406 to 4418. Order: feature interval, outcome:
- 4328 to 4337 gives 0.43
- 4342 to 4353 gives 0.41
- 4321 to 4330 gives 0.38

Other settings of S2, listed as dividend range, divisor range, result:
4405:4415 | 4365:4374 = 2.27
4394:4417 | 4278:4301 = 1.51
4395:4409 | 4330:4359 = 1.13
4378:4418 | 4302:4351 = 1.32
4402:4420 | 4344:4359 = 1.76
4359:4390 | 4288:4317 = 0.88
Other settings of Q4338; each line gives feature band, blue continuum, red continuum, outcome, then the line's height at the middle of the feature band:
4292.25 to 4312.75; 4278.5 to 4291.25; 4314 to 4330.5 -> -0.018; 29.1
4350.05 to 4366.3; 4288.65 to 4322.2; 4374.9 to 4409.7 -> 0.139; 30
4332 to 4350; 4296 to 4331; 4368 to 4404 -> -0.058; 28.3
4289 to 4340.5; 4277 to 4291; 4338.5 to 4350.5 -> 0.050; 30.6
